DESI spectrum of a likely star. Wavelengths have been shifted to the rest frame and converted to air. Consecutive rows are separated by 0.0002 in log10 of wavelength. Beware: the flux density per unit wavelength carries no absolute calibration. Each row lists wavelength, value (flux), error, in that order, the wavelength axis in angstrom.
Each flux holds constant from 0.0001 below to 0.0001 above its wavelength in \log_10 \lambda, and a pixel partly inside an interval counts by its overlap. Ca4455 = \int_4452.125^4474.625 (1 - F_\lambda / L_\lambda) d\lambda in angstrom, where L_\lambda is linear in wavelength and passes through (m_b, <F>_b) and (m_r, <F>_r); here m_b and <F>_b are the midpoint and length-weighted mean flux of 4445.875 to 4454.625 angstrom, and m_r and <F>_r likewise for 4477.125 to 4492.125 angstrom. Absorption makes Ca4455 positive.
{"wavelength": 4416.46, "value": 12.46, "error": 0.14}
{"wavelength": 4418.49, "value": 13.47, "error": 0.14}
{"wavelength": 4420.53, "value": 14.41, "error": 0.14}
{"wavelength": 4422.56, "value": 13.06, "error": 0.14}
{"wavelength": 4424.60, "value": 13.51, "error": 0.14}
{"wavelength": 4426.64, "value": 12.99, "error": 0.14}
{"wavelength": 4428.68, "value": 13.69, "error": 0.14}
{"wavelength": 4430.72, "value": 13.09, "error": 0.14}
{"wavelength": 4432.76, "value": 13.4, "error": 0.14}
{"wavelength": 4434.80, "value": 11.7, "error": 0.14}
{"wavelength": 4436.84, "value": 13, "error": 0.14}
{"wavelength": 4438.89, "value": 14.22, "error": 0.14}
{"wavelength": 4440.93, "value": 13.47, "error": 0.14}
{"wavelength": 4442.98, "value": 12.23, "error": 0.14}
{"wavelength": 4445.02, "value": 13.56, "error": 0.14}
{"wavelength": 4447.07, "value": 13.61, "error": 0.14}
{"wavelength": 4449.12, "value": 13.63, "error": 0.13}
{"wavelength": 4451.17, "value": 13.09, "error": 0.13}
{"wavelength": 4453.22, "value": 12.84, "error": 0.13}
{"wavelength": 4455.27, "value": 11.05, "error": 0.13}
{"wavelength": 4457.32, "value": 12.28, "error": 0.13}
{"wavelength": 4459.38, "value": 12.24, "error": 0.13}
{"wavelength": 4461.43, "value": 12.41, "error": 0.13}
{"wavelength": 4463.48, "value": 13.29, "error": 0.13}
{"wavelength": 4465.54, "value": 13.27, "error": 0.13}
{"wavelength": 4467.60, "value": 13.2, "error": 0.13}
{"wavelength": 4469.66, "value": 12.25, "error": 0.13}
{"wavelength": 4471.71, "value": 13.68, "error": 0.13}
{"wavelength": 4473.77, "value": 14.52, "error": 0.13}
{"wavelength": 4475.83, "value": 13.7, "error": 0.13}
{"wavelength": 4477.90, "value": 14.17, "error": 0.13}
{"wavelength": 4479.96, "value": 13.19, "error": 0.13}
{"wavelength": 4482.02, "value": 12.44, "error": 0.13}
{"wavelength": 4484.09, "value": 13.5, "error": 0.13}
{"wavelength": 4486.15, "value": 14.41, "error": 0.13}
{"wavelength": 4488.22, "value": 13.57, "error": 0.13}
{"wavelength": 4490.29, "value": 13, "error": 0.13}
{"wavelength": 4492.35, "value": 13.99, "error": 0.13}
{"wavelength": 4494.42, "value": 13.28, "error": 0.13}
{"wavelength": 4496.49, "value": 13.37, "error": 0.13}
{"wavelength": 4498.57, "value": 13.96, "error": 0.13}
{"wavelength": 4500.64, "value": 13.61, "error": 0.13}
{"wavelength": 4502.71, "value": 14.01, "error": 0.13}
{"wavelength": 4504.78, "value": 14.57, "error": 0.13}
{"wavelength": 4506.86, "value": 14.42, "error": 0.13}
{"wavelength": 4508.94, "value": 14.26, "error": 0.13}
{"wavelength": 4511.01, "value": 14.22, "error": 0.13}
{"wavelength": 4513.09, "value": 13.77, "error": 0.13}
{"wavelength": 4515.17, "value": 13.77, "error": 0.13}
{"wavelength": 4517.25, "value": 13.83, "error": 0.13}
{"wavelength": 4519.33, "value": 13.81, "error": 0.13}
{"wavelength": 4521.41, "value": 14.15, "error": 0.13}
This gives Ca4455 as 0.8 angstrom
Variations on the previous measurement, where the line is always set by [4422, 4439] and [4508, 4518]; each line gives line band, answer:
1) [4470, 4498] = 0.21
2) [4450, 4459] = 0.70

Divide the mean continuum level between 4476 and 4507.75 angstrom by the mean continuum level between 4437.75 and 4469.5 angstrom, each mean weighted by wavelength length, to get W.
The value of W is 1.06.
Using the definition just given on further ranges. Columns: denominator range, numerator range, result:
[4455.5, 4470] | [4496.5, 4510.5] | 1.11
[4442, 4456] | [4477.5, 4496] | 1.05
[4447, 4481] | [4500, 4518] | 1.08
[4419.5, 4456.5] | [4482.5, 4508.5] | 1.05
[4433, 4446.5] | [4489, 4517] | 1.06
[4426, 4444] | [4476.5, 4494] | 1.03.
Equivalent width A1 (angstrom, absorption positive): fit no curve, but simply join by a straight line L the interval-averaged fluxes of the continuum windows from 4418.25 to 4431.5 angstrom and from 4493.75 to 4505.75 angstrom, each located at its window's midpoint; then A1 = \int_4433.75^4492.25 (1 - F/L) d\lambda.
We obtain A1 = 2.15 angstrom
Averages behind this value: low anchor 13.5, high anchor 13.8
